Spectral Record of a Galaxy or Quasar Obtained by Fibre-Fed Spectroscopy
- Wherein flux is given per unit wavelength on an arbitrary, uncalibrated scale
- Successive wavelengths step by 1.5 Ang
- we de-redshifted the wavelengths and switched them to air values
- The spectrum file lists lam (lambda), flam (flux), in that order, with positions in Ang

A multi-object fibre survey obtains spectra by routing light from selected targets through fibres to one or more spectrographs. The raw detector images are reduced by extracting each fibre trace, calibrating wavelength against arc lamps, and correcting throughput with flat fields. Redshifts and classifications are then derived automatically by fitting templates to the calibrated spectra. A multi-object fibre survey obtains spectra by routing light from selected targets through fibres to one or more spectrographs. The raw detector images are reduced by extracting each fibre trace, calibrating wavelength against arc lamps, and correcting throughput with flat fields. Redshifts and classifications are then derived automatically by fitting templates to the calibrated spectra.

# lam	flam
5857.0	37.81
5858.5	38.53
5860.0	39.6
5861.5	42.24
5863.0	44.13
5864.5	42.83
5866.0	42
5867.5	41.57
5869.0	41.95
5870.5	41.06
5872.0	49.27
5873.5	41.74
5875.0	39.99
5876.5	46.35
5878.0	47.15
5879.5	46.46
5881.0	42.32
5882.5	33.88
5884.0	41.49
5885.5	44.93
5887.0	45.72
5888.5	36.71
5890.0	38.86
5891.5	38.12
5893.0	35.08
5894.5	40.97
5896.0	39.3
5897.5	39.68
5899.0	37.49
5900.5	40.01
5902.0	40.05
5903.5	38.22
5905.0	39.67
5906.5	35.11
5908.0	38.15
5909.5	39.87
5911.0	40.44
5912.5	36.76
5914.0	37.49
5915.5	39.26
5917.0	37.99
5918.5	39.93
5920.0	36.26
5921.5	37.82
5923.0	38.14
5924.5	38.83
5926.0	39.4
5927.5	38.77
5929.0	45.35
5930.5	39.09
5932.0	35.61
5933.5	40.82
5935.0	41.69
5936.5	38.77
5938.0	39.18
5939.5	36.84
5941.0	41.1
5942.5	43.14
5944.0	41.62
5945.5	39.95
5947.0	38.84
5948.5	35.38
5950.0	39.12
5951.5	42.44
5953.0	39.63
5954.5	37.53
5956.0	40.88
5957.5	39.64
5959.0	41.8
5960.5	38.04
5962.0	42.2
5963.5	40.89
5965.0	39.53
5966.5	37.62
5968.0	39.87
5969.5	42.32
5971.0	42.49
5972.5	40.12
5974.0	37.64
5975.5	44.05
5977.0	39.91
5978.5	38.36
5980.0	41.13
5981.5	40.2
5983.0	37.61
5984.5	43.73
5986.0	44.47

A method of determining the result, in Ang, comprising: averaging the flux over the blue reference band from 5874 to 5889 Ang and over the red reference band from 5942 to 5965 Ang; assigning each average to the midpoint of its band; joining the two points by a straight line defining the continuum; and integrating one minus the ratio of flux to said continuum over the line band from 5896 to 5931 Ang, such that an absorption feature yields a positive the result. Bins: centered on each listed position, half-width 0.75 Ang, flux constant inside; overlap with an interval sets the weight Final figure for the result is 2.2 Ang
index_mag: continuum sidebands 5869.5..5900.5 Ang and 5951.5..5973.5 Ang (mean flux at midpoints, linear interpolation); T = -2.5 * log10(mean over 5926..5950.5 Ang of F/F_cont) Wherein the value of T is 0.02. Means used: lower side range 41.3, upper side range 40.2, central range 39.7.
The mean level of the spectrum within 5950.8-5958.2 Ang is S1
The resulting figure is 40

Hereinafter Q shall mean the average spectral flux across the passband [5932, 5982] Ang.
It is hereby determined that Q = 40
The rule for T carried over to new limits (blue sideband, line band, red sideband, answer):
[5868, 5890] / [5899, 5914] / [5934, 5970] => 0.08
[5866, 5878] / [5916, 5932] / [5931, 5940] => 0.02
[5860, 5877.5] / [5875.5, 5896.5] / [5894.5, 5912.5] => -0.01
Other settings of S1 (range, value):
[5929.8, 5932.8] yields 37.4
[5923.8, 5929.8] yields 40.6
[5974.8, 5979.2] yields 40.8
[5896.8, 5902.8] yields 39.3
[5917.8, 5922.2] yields 38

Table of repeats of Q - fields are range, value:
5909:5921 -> 38.5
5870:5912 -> 40.6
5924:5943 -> 39.9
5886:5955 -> 39.2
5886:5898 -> 39.4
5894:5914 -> 38.8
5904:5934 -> 38.7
